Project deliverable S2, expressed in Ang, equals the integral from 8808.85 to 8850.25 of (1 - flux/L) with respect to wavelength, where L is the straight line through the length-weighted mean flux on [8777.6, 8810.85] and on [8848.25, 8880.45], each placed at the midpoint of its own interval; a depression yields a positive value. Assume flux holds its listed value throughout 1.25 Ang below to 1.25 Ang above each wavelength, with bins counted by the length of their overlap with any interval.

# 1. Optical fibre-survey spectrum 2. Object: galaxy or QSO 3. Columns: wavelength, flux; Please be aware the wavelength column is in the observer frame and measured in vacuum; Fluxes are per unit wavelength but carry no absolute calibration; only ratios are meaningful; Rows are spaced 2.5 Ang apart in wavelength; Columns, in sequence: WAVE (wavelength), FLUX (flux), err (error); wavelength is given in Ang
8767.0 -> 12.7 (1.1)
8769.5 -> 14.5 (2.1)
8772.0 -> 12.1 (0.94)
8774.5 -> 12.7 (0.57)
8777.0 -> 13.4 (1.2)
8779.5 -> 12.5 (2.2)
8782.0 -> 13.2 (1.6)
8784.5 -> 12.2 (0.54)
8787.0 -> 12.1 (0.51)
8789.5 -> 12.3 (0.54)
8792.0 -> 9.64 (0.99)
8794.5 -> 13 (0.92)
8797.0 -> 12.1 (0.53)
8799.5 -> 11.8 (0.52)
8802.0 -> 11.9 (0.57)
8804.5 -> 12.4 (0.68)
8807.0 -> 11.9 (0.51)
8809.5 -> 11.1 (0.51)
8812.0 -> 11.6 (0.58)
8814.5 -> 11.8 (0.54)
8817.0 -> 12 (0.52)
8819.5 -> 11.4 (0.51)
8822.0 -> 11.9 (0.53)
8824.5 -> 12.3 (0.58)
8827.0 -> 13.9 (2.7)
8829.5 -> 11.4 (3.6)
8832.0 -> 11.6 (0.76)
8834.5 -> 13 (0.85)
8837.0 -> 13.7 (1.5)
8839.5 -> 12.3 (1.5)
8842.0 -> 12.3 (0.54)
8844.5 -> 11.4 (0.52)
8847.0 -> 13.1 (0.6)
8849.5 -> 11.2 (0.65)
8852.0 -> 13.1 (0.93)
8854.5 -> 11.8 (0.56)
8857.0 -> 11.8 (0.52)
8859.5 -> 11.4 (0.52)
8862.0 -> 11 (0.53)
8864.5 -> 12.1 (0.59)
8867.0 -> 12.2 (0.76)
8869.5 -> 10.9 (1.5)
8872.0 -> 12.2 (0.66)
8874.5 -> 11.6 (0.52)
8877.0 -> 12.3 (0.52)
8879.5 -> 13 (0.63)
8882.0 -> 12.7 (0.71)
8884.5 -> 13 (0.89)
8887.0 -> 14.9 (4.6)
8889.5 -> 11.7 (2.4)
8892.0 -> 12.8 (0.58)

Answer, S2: -0.6 Ang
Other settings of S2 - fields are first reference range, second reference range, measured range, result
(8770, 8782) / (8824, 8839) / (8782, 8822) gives 2.8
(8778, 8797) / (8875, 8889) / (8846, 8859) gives 0.6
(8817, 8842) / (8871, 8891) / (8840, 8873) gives 1.7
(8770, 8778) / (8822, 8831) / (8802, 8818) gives 1.0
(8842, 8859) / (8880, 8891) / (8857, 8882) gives 1.4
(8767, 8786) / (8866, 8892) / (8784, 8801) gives 1.3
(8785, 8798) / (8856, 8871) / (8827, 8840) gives -1.0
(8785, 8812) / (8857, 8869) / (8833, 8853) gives -1.4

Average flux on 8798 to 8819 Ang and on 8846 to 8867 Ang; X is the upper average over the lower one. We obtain 1.0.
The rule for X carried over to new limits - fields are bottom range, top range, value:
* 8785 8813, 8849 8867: 1.00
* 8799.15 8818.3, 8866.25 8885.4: 1.03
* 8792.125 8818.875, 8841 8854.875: 1.03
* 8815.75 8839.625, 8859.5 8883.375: 0.97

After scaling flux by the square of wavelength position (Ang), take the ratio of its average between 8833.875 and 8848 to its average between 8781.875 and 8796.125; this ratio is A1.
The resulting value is 1.06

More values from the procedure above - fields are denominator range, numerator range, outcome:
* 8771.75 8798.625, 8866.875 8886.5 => 1.02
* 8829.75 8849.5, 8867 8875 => 0.95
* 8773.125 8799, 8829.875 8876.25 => 0.99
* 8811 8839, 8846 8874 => 0.98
